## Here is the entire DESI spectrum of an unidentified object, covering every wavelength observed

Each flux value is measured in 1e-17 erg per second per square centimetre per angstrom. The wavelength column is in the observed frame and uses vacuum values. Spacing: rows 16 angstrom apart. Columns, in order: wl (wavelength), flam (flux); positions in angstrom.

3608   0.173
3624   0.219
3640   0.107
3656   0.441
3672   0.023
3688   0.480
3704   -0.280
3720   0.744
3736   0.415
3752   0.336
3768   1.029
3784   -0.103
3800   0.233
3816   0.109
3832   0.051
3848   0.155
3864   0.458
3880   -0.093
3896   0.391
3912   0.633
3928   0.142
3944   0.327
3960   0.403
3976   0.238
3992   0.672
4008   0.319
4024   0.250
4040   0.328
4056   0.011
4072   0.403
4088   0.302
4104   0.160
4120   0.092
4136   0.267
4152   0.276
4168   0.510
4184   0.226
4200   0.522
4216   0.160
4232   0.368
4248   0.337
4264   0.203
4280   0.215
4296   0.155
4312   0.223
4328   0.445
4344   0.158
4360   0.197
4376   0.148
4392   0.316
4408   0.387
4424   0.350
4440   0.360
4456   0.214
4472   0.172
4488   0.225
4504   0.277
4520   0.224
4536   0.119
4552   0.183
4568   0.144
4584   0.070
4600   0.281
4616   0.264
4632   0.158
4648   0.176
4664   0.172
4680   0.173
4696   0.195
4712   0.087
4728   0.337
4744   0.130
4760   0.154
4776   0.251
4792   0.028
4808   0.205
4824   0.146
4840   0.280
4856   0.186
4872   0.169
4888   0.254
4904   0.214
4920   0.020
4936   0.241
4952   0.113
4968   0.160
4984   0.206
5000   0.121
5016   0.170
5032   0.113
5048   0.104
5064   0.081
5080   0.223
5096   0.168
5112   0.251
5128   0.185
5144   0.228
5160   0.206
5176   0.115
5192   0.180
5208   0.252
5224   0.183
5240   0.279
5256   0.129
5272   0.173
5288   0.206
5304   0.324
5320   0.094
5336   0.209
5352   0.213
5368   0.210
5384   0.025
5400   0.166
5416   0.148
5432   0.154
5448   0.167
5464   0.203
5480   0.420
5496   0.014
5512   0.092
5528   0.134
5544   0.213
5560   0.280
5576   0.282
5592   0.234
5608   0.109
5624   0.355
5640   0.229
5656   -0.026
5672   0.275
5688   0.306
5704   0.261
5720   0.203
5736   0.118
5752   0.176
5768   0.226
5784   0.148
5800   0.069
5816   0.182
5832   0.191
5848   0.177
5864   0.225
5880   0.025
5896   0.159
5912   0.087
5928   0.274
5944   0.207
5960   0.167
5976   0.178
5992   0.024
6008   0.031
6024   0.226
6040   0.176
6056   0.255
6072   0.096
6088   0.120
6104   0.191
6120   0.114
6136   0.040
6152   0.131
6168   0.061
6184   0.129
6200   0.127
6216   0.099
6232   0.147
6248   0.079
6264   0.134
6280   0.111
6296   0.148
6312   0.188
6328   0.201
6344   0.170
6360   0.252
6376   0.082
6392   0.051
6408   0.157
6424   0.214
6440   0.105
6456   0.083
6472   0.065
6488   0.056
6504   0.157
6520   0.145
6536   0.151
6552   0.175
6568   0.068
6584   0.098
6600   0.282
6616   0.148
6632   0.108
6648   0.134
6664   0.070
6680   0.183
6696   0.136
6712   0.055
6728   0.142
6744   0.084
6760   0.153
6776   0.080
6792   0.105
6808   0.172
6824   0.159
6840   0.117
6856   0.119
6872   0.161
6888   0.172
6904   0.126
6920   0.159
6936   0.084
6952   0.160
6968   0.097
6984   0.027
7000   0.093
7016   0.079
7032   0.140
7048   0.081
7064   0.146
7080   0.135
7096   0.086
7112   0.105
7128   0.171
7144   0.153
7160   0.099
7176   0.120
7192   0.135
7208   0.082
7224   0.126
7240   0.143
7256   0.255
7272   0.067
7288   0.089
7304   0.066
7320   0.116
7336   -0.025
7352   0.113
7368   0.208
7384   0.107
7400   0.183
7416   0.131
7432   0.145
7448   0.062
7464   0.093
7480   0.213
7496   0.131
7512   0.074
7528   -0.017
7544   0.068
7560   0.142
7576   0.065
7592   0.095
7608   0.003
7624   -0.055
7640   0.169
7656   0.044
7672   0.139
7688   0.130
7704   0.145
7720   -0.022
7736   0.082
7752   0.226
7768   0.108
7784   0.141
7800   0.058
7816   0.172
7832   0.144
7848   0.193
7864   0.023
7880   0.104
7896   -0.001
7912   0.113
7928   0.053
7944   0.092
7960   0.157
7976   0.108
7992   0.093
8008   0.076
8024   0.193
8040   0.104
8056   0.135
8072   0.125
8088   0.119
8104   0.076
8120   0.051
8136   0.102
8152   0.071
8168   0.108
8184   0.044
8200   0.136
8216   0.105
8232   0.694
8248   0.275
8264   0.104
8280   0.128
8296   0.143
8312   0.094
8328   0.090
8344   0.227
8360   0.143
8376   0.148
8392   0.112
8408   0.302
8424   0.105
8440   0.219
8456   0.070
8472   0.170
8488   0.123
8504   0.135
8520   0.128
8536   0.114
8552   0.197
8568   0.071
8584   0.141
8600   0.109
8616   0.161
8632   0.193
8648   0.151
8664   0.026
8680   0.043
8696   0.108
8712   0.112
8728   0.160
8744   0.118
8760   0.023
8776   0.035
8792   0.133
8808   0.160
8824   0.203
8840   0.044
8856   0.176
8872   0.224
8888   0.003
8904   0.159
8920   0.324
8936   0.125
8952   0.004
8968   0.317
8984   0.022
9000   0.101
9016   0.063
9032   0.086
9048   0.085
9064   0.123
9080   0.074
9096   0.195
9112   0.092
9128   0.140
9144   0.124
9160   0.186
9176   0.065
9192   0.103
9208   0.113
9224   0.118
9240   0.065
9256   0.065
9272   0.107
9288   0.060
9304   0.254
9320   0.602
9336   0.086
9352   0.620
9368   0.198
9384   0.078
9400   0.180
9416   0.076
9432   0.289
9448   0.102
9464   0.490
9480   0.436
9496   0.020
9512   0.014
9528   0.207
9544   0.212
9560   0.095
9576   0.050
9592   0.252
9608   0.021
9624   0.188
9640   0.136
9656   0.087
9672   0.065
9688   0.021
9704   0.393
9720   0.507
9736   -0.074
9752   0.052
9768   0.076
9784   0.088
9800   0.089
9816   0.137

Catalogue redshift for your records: 1.21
